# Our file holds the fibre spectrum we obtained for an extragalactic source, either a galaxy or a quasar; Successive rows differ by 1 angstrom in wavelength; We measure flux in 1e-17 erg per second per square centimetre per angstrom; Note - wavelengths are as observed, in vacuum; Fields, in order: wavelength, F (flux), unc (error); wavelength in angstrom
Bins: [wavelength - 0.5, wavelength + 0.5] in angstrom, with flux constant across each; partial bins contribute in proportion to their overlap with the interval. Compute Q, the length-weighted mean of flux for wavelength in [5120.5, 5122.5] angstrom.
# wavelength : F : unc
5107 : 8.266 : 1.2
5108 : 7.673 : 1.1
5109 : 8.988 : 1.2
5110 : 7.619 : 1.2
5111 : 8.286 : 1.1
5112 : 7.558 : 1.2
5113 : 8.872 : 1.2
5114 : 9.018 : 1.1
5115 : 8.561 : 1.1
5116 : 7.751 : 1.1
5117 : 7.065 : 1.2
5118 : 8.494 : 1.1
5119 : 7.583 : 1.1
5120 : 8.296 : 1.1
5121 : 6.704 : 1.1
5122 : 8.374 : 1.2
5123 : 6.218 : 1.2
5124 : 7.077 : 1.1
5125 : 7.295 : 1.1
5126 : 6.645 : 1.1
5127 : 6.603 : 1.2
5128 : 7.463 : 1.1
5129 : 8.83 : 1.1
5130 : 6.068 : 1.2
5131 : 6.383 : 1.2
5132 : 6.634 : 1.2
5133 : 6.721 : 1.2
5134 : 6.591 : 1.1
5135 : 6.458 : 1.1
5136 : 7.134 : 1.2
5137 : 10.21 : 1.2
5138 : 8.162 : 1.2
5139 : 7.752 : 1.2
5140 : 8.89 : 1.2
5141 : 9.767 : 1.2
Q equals 7.54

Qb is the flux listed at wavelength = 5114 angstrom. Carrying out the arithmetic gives 9.018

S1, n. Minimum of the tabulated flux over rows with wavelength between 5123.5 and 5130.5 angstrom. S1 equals 6.068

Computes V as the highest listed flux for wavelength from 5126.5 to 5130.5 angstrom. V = 8.83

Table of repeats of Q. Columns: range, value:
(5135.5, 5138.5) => 8.5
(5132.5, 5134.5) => 6.66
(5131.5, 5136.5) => 6.71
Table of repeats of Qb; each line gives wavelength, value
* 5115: 8.561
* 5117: 7.065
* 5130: 6.068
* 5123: 6.218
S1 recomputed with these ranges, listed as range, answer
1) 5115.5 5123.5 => 6.218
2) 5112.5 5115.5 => 8.561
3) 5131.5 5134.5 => 6.591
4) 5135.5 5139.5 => 7.134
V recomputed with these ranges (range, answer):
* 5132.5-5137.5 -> 10.21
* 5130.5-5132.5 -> 6.634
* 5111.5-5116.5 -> 9.018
